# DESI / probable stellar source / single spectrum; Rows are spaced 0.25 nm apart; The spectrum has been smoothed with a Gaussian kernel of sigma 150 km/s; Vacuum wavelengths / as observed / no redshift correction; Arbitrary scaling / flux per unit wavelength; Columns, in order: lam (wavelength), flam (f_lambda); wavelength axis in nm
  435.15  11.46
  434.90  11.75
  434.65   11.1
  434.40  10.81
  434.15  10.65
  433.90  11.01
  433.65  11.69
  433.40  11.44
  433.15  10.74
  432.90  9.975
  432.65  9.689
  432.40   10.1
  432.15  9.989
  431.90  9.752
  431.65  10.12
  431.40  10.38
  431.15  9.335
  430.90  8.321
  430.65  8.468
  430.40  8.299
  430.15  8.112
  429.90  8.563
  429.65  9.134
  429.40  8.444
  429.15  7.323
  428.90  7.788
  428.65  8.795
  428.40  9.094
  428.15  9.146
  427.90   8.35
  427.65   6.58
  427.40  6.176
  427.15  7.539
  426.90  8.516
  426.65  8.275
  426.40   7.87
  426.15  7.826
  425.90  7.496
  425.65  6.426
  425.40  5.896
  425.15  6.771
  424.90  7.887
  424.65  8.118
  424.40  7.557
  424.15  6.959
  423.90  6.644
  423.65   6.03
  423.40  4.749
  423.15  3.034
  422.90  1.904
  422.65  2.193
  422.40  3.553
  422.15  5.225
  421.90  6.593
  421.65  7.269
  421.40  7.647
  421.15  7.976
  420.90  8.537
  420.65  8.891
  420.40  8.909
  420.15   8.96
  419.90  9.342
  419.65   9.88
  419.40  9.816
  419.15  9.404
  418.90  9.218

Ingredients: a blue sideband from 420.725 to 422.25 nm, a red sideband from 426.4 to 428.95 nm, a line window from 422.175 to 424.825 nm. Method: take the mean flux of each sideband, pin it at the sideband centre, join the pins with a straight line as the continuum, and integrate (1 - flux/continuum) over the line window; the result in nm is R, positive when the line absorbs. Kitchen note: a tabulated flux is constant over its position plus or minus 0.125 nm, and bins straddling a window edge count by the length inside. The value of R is 0.85 nm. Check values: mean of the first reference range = 7.3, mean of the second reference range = 8.03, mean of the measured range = 5.13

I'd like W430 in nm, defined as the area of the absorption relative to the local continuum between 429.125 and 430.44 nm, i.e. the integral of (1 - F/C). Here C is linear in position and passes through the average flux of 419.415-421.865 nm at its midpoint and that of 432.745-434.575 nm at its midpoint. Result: 0.23 nm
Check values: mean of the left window 8.58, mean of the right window 10.9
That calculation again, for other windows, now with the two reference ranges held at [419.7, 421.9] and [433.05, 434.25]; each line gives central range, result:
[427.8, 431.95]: 0.622 nm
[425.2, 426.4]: 0.312 nm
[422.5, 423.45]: 0.645 nm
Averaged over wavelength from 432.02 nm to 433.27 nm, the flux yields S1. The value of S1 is 10.1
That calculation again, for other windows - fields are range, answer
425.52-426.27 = 7.24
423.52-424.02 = 6.32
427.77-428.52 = 8.85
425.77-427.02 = 7.99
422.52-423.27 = 2.38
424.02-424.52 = 7.25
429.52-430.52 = 8.53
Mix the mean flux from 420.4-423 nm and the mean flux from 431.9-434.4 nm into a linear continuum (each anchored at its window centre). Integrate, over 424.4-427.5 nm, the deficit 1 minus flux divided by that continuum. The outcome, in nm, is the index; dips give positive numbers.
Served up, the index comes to 0.144 nm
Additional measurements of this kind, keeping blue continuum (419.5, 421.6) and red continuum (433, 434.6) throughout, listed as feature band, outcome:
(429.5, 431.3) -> 0.31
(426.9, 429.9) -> 0.60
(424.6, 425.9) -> 0.35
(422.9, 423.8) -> 0.48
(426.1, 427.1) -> 0.17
